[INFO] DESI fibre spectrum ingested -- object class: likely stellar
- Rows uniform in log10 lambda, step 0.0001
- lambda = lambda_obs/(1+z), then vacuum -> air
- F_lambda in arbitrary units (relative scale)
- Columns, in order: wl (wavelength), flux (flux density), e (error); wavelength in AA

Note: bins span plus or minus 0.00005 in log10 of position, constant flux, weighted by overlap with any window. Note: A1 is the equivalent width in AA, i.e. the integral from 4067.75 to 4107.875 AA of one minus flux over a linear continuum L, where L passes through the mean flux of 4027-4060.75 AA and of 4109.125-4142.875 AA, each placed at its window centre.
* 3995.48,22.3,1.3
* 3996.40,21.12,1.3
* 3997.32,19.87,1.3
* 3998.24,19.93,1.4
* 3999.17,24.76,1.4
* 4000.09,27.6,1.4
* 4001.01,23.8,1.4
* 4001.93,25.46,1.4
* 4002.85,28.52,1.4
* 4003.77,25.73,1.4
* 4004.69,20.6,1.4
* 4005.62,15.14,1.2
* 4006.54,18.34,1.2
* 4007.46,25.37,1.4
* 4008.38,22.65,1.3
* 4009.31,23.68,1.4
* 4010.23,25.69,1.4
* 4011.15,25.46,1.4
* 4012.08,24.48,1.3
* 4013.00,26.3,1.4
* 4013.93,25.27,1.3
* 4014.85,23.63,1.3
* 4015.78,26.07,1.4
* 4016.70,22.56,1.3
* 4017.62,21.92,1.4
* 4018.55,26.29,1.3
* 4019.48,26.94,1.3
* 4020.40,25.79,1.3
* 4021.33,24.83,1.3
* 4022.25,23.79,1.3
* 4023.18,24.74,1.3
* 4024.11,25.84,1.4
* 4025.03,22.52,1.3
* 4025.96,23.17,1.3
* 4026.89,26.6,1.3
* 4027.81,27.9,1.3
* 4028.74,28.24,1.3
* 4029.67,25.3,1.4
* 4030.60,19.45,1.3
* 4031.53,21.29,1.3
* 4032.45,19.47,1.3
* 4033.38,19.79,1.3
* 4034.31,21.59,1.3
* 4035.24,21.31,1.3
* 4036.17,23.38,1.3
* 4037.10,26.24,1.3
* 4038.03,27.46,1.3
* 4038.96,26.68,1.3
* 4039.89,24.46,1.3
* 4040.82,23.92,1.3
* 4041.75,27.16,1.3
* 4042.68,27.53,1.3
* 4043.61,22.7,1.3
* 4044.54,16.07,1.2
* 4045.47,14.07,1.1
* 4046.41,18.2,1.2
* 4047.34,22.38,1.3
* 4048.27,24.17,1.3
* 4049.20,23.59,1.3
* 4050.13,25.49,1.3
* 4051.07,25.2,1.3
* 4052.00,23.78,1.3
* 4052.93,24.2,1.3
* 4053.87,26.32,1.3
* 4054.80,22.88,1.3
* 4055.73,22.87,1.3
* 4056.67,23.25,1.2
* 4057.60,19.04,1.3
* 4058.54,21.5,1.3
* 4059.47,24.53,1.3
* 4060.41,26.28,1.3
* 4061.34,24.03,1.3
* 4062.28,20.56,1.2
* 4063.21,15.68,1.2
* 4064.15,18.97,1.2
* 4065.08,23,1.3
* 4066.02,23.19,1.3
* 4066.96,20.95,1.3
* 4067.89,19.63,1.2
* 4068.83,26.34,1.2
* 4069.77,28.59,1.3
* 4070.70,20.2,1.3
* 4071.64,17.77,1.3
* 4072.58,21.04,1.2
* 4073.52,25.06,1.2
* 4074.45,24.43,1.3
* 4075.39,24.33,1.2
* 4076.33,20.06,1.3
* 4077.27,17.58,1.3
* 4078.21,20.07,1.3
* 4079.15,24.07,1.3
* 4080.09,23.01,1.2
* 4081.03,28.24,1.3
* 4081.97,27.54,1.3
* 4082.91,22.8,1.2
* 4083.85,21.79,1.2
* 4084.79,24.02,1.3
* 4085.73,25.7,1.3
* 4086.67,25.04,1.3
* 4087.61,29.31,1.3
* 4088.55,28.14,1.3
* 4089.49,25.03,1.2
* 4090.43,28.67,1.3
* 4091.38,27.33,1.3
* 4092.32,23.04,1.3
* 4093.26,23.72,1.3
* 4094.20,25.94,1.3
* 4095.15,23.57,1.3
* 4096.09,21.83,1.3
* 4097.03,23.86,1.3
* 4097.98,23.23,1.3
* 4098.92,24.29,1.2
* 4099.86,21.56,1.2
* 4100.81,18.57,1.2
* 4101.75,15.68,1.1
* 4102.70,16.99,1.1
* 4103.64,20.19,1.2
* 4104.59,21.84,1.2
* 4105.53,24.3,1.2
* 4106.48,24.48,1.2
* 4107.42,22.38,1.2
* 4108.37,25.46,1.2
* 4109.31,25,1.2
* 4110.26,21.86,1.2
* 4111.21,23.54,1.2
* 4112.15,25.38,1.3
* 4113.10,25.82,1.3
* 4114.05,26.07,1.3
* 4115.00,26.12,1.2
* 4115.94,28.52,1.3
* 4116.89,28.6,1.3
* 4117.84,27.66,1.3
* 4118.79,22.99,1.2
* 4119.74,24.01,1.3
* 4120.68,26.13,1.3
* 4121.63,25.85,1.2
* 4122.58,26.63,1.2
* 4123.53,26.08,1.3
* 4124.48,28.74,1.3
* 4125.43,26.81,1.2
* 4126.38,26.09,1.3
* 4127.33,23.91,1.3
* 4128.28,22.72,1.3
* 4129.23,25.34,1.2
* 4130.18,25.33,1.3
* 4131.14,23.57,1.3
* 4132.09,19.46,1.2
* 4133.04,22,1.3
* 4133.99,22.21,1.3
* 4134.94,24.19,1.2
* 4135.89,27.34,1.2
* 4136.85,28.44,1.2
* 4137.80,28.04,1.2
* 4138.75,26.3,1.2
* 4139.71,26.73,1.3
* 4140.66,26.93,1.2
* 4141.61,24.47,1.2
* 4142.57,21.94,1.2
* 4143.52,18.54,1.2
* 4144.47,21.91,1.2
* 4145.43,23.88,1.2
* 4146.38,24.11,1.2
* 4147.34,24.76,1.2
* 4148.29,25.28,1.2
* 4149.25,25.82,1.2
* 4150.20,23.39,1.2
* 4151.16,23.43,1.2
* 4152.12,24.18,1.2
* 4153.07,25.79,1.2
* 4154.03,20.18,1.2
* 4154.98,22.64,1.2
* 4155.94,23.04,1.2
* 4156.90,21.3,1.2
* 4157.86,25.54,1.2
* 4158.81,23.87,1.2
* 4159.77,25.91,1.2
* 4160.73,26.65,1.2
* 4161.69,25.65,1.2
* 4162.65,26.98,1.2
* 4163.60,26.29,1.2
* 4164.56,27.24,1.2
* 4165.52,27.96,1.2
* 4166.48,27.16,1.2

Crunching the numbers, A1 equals 1.7 AA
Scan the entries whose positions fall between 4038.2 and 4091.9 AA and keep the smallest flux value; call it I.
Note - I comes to 14.07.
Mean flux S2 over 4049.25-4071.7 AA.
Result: 22.8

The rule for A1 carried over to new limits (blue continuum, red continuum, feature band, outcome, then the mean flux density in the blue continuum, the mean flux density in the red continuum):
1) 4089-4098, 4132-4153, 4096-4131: 0.5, 24.7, 24.4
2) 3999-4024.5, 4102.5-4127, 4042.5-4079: 3.7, 24.3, 25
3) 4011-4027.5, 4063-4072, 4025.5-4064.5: 0.2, 24.8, 21.6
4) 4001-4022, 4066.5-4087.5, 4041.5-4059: 0.7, 24.1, 23.2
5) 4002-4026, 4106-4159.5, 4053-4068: 1.3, 24.1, 24.7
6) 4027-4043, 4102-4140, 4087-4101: 0.0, 24.2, 24.8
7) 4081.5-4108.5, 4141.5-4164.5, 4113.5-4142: -2.0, 23.6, 24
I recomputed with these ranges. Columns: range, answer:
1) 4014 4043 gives 19.45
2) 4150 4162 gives 20.18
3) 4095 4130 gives 15.68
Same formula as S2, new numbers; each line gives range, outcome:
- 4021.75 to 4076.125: 23.1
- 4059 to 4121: 23.6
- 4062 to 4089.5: 23.1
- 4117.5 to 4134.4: 24.7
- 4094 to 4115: 22.8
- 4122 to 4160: 24.4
